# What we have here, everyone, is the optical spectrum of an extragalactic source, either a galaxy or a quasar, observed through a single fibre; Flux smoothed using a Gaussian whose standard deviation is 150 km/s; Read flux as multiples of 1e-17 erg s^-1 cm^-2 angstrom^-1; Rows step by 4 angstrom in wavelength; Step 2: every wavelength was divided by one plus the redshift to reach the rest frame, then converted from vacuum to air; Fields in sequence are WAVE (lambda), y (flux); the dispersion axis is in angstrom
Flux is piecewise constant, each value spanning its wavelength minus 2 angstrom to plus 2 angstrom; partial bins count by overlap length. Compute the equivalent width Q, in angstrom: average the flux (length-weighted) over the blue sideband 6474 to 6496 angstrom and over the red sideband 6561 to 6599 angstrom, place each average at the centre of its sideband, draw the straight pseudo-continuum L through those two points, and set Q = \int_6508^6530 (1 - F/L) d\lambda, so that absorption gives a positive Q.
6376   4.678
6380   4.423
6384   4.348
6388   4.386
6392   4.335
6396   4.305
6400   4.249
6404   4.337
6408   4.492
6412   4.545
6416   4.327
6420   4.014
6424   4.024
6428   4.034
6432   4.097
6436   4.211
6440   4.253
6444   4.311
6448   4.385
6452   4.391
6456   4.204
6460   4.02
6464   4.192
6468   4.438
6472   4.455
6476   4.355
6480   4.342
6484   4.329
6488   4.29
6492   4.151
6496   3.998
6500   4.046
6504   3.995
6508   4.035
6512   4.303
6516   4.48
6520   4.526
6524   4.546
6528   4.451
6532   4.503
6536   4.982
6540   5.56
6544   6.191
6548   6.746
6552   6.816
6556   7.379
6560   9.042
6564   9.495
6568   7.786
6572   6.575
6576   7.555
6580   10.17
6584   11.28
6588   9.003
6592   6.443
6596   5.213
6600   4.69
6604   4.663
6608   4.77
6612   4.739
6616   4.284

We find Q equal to 4.7 angstrom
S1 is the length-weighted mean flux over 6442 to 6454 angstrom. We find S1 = 4.36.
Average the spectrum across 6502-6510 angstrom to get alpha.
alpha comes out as 4.02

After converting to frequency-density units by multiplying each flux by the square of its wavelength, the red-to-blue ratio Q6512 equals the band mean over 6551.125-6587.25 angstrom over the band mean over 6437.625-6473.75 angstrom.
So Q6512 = 2.1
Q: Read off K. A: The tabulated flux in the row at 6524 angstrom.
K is 4.546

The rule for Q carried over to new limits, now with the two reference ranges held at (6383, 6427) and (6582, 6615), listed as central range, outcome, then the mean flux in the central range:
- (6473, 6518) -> 8.7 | 4.22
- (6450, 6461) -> 1.4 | 4.22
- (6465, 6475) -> 1.1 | 4.41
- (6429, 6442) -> 1.2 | 4.18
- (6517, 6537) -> 3.5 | 4.58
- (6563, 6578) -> -4.4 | 7.74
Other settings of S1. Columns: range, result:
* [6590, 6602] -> 5.45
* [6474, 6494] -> 4.29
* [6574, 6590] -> 9.5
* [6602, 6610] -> 4.72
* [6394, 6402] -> 4.28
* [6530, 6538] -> 4.74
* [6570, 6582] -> 8.1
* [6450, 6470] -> 4.25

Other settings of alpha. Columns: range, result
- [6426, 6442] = 4.15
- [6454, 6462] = 4.11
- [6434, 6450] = 4.29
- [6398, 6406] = 4.29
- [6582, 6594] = 8.91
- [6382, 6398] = 4.34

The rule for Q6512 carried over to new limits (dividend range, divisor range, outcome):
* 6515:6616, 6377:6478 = 1.57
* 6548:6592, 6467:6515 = 2.02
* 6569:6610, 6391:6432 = 1.75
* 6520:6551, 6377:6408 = 1.27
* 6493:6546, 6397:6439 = 1.12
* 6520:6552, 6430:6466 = 1.30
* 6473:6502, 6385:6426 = 1.01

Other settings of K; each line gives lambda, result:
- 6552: 6.816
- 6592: 6.443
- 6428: 4.034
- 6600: 4.69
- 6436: 4.211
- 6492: 4.151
